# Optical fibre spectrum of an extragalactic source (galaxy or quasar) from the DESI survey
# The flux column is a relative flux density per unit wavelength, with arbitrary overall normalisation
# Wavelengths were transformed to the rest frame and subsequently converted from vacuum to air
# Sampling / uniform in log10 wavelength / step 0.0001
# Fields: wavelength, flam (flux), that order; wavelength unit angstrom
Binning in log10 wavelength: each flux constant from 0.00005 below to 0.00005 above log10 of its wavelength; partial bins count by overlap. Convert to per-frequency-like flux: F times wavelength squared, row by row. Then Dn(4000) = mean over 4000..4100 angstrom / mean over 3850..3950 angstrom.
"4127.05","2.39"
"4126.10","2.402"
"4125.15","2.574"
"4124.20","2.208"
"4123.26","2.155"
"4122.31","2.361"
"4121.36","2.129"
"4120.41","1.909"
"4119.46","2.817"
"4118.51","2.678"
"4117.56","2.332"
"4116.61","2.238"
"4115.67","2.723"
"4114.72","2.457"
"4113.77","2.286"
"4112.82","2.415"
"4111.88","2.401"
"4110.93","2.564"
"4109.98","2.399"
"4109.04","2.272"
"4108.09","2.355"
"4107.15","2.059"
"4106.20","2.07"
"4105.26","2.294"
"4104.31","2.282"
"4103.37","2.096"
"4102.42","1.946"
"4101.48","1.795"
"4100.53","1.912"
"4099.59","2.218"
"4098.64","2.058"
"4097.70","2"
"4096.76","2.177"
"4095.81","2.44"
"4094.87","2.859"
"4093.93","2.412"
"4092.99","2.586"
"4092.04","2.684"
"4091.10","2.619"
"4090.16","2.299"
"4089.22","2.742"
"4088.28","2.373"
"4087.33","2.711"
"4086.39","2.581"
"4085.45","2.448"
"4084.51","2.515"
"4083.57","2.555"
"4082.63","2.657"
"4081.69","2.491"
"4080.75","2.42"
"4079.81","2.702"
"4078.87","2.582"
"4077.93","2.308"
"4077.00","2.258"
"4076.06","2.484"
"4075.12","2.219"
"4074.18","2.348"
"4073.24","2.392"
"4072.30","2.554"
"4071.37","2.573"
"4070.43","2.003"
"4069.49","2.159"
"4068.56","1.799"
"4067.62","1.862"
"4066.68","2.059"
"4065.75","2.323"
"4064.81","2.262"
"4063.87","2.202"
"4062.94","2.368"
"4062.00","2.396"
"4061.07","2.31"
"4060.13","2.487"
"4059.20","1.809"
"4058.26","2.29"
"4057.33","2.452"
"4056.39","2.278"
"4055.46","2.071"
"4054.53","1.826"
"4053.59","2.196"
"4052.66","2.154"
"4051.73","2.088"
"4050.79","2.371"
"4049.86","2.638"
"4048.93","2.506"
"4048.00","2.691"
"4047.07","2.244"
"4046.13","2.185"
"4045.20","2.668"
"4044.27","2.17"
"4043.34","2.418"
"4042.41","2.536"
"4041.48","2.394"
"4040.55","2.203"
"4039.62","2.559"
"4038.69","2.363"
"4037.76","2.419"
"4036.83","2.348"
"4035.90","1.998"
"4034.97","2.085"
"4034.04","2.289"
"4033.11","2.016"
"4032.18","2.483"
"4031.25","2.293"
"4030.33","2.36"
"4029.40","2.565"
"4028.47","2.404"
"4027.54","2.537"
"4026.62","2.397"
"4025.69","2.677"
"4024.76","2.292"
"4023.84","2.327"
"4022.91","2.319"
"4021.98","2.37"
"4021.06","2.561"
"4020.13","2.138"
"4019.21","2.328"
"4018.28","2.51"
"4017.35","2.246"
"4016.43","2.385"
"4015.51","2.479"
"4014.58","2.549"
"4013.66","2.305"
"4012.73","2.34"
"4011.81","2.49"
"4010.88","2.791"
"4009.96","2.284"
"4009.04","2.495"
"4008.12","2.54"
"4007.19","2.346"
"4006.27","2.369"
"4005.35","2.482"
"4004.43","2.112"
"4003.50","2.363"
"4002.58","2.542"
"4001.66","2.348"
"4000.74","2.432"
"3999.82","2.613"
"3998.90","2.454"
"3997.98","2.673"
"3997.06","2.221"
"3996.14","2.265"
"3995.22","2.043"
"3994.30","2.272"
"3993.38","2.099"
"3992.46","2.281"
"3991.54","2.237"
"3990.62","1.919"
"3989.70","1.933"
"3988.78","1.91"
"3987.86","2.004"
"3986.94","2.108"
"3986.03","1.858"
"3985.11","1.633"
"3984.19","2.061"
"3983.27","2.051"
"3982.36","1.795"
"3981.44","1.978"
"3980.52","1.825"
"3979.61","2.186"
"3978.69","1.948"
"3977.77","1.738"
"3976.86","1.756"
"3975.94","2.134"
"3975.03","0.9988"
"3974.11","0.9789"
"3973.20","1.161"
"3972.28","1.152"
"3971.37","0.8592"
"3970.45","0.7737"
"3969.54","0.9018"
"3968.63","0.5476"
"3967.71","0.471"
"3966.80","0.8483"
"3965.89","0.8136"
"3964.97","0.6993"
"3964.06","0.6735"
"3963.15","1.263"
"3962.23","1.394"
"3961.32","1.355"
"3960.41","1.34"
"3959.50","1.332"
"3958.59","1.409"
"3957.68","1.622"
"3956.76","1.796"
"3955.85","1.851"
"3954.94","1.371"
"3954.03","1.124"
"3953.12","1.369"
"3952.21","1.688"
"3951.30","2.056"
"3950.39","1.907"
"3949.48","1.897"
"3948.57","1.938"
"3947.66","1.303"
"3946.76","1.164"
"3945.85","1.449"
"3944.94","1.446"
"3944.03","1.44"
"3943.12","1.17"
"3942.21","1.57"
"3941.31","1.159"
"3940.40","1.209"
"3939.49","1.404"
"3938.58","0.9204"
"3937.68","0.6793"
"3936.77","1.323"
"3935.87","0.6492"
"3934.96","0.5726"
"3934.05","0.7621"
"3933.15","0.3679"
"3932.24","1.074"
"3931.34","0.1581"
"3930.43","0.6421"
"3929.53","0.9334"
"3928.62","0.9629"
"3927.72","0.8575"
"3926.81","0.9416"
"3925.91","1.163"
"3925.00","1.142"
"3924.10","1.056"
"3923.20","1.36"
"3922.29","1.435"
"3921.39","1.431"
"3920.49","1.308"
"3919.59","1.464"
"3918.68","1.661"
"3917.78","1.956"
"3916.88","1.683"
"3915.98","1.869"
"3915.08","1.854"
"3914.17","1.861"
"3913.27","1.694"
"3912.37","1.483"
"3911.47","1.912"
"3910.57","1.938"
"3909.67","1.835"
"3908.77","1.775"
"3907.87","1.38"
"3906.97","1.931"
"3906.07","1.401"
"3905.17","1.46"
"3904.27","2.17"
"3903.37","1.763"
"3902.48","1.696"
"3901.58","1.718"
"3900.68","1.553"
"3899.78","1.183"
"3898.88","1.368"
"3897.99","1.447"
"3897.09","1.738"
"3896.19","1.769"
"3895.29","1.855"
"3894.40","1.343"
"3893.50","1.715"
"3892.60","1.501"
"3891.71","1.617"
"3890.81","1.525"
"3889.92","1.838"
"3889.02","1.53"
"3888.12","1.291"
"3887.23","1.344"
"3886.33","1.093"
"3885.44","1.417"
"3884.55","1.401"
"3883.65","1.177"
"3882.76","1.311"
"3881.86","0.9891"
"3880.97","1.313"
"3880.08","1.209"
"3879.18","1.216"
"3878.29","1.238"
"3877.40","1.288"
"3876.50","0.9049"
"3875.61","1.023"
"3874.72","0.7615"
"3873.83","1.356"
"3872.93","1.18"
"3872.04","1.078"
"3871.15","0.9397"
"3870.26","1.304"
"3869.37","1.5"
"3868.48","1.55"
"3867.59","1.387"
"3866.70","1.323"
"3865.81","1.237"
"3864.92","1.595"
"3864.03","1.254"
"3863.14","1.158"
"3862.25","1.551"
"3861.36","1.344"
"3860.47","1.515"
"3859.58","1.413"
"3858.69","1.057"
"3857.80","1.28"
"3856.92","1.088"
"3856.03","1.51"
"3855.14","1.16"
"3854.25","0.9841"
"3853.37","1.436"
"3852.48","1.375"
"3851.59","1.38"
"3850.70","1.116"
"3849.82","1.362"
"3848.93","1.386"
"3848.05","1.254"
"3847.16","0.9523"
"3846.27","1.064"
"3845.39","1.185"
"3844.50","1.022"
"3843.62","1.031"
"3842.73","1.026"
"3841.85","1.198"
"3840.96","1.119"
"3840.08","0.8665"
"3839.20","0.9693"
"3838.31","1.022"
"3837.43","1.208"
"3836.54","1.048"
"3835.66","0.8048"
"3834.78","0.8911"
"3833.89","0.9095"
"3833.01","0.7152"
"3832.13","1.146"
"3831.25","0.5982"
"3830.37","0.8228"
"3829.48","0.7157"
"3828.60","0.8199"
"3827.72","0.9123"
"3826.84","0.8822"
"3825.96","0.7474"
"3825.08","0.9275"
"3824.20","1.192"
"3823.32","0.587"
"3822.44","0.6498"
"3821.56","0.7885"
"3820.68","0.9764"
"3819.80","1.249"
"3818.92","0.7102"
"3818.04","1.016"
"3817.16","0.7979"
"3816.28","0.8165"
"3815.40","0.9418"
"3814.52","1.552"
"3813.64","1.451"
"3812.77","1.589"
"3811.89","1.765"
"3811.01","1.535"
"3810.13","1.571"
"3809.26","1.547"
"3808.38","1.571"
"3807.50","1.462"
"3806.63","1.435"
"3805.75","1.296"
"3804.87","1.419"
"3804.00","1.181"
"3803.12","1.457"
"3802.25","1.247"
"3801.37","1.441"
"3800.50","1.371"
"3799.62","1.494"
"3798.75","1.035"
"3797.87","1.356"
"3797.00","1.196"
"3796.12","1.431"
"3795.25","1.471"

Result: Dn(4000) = 1.90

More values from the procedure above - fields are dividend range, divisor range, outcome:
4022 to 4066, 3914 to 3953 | 1.93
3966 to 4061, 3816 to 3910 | 1.87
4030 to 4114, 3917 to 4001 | 1.68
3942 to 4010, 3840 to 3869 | 1.47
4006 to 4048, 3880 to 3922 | 1.61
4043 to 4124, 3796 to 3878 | 2.26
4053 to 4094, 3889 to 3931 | 1.68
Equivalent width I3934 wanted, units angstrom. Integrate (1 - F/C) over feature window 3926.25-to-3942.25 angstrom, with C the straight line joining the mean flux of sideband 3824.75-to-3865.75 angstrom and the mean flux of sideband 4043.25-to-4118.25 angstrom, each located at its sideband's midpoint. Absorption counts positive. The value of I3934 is 7.01 angstrom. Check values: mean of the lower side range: 1.11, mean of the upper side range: 2.33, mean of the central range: 0.884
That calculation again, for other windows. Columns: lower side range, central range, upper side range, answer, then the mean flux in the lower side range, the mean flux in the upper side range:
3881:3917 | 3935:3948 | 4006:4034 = 4.8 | 1.58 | 2.4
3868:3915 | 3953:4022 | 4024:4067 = 5.2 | 1.46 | 2.32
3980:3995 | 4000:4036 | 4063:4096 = -4.2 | 2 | 2.41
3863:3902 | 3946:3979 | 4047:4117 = 7.9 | 1.35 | 2.33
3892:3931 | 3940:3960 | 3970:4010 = 2.8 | 1.51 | 2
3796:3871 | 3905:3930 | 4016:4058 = 2.4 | 1.18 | 2.34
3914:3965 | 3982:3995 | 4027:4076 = -2.1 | 1.29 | 2.29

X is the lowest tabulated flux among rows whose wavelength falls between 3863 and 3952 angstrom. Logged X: 0.1581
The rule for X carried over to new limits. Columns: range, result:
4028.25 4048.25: 1.998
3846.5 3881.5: 0.7615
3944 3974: 0.471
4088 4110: 1.795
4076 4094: 2.258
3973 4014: 0.9789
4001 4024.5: 2.112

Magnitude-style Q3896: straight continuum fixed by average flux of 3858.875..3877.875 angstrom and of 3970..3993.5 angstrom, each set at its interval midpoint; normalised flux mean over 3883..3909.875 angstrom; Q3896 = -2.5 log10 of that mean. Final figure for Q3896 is -0.127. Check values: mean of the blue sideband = 1.27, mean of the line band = 1.56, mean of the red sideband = 1.74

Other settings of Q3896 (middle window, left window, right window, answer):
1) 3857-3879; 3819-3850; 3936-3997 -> -0.14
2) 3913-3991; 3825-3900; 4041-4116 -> 0.23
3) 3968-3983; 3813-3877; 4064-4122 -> 0.24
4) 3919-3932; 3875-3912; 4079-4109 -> 0.46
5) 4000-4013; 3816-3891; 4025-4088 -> -0.19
